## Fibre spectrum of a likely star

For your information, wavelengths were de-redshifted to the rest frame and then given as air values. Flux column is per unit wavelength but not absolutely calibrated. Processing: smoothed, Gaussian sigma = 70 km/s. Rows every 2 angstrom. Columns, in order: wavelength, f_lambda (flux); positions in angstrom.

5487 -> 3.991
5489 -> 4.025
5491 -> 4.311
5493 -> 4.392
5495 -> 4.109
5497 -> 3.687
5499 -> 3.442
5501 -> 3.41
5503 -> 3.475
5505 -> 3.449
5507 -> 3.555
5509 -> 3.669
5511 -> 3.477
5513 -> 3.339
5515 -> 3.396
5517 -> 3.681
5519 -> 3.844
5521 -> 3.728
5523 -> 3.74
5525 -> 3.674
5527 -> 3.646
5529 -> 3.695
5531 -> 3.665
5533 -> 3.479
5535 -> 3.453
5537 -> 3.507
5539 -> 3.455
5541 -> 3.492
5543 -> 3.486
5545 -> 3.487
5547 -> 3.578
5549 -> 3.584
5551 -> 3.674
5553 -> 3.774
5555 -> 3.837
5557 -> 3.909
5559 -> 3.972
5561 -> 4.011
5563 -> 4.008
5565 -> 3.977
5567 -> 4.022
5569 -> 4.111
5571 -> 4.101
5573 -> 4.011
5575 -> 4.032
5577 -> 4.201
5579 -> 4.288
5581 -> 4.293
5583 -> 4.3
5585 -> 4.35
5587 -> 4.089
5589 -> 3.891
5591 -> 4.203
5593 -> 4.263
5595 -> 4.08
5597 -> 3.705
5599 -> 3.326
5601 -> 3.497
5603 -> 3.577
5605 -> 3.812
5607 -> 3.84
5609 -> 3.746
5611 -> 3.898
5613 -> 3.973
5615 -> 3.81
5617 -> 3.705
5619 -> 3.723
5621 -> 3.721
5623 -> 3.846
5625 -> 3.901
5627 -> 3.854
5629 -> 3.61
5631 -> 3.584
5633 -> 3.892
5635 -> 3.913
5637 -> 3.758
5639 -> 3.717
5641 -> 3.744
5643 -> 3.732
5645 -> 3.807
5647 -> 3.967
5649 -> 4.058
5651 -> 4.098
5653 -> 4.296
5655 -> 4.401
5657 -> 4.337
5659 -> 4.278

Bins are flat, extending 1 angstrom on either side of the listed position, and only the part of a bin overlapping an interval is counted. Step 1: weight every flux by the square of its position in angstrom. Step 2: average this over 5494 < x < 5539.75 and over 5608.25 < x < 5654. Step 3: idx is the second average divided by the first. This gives 1.1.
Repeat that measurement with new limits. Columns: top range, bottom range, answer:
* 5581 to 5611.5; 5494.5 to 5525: 1.12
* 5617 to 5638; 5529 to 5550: 1.11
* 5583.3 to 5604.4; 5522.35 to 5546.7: 1.12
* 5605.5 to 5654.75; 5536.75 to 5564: 1.07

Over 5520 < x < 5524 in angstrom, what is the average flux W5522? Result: 3.73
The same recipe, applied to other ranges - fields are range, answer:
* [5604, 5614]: 3.85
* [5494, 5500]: 3.75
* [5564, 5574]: 4.04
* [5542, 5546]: 3.49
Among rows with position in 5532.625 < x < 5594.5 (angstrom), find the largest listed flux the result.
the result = 4.35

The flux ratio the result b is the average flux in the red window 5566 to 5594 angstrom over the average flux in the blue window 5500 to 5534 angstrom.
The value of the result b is 1.2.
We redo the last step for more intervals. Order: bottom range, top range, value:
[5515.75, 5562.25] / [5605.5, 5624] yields 1.04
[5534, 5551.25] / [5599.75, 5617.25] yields 1.07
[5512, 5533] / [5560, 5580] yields 1.12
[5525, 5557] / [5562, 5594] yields 1.15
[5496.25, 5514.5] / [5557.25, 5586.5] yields 1.18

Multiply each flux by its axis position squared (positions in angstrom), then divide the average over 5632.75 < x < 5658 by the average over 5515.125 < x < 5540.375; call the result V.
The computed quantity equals 1.15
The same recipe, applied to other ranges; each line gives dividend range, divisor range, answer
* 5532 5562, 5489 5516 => 1.01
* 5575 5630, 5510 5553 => 1.12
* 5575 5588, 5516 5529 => 1.16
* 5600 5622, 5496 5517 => 1.11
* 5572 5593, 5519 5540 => 1.18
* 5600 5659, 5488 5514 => 1.09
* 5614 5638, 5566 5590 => 0.93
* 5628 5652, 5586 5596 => 0.95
